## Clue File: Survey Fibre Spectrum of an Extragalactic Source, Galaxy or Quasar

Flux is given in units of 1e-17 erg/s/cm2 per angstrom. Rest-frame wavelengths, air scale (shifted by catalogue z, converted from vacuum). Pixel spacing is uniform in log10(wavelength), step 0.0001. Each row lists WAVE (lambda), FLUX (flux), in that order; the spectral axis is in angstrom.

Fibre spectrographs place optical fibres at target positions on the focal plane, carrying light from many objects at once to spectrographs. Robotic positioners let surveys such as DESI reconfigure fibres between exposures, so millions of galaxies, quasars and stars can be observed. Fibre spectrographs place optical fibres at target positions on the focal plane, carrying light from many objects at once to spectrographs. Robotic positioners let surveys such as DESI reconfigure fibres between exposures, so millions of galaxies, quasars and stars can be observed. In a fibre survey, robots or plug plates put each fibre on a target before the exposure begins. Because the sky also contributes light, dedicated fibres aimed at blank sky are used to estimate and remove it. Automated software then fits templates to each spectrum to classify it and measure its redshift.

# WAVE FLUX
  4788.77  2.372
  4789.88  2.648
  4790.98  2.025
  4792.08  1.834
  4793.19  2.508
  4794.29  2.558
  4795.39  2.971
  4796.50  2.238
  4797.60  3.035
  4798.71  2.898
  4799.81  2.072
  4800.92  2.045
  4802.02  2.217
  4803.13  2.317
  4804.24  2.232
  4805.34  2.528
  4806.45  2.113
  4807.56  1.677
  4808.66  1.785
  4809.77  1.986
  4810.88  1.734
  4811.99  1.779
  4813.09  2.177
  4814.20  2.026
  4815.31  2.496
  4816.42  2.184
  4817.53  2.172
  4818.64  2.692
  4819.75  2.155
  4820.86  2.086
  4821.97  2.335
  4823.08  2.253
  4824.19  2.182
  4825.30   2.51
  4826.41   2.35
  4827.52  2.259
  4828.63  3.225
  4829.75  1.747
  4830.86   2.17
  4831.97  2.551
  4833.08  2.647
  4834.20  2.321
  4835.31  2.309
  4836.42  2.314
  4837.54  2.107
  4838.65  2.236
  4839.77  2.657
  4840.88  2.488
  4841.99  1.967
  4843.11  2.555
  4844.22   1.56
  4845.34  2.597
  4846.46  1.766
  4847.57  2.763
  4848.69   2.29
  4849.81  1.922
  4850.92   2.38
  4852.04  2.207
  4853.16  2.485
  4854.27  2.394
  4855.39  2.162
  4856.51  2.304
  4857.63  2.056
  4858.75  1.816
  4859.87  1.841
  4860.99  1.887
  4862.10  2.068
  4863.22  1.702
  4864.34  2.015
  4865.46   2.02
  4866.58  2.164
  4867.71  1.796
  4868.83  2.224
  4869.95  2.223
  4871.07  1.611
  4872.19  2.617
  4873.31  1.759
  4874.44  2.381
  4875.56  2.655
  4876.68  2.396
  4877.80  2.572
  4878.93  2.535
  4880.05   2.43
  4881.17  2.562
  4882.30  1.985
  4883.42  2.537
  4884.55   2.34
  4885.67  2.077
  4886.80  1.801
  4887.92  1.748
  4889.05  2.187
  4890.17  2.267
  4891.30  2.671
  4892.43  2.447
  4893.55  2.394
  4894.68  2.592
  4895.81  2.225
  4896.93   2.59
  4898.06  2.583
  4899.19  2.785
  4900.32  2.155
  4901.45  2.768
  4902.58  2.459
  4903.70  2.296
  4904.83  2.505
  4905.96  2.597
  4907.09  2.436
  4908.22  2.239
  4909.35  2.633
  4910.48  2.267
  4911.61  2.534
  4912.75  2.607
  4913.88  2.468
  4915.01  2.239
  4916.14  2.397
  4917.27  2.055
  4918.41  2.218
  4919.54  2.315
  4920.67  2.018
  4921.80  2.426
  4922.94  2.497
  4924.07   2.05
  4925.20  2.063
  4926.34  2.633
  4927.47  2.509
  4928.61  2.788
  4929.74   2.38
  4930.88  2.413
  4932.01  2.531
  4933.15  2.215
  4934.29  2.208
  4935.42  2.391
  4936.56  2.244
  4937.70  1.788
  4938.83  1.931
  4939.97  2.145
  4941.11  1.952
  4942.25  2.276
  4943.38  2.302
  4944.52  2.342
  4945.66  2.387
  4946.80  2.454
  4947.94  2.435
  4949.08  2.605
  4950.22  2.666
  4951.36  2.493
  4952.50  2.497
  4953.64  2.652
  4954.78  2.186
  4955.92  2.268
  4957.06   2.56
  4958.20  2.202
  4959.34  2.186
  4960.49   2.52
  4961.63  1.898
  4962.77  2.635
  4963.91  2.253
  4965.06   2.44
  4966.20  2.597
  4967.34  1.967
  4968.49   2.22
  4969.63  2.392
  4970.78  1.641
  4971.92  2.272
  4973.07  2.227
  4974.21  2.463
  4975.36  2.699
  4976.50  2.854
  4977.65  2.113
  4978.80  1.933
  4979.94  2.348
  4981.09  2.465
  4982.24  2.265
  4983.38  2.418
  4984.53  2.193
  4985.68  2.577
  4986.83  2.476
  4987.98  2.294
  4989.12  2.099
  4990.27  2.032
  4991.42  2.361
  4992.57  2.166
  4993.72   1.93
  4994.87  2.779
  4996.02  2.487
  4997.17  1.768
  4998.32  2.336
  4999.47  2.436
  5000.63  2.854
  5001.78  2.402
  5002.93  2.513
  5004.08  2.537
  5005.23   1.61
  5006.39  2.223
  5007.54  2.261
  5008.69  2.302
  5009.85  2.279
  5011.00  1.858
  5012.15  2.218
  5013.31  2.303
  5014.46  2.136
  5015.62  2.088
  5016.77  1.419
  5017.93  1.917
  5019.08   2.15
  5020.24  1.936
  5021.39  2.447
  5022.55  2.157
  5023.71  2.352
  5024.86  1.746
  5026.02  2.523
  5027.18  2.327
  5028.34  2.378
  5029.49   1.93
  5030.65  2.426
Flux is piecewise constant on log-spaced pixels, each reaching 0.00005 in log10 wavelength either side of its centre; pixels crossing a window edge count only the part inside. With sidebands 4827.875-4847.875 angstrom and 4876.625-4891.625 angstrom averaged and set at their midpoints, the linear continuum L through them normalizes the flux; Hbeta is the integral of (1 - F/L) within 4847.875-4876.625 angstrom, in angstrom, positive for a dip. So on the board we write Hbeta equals 2.2 angstrom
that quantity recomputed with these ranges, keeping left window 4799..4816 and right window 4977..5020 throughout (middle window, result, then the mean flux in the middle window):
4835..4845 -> -0.6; 2.25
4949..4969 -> -1.6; 2.38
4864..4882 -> -0.9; 2.25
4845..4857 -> -0.9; 2.29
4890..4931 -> -4.8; 2.42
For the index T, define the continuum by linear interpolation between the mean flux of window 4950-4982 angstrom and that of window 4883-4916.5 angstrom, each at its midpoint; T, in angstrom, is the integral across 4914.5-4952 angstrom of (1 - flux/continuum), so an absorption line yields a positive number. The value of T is 0.8 angstrom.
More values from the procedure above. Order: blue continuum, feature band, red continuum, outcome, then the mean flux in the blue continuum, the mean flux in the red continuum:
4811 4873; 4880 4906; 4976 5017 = -1.65 angstrom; 2.21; 2.26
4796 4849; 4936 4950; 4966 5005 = 0.34 angstrom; 2.27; 2.32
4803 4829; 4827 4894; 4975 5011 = 0.02 angstrom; 2.21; 2.31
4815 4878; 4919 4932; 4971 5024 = -0.77 angstrom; 2.24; 2.25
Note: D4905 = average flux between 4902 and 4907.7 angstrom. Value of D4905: 2.46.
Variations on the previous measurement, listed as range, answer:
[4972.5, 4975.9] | 2.46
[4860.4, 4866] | 1.94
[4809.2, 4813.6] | 1.92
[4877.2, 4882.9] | 2.42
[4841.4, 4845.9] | 2.17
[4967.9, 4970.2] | 2.3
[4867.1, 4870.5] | 2.08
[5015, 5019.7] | 1.89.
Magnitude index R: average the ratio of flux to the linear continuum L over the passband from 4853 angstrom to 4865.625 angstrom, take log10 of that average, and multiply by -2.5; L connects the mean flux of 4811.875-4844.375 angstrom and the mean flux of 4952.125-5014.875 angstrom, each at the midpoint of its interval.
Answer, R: 0.12 mag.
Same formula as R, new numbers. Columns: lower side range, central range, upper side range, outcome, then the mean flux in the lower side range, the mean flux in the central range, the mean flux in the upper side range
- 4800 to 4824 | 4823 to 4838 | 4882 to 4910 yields -0.08 mag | 2.14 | 2.36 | 2.38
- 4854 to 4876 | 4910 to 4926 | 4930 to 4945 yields -0.06 mag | 2.08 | 2.3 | 2.21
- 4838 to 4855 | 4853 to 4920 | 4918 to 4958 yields 0.01 mag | 2.28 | 2.28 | 2.34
